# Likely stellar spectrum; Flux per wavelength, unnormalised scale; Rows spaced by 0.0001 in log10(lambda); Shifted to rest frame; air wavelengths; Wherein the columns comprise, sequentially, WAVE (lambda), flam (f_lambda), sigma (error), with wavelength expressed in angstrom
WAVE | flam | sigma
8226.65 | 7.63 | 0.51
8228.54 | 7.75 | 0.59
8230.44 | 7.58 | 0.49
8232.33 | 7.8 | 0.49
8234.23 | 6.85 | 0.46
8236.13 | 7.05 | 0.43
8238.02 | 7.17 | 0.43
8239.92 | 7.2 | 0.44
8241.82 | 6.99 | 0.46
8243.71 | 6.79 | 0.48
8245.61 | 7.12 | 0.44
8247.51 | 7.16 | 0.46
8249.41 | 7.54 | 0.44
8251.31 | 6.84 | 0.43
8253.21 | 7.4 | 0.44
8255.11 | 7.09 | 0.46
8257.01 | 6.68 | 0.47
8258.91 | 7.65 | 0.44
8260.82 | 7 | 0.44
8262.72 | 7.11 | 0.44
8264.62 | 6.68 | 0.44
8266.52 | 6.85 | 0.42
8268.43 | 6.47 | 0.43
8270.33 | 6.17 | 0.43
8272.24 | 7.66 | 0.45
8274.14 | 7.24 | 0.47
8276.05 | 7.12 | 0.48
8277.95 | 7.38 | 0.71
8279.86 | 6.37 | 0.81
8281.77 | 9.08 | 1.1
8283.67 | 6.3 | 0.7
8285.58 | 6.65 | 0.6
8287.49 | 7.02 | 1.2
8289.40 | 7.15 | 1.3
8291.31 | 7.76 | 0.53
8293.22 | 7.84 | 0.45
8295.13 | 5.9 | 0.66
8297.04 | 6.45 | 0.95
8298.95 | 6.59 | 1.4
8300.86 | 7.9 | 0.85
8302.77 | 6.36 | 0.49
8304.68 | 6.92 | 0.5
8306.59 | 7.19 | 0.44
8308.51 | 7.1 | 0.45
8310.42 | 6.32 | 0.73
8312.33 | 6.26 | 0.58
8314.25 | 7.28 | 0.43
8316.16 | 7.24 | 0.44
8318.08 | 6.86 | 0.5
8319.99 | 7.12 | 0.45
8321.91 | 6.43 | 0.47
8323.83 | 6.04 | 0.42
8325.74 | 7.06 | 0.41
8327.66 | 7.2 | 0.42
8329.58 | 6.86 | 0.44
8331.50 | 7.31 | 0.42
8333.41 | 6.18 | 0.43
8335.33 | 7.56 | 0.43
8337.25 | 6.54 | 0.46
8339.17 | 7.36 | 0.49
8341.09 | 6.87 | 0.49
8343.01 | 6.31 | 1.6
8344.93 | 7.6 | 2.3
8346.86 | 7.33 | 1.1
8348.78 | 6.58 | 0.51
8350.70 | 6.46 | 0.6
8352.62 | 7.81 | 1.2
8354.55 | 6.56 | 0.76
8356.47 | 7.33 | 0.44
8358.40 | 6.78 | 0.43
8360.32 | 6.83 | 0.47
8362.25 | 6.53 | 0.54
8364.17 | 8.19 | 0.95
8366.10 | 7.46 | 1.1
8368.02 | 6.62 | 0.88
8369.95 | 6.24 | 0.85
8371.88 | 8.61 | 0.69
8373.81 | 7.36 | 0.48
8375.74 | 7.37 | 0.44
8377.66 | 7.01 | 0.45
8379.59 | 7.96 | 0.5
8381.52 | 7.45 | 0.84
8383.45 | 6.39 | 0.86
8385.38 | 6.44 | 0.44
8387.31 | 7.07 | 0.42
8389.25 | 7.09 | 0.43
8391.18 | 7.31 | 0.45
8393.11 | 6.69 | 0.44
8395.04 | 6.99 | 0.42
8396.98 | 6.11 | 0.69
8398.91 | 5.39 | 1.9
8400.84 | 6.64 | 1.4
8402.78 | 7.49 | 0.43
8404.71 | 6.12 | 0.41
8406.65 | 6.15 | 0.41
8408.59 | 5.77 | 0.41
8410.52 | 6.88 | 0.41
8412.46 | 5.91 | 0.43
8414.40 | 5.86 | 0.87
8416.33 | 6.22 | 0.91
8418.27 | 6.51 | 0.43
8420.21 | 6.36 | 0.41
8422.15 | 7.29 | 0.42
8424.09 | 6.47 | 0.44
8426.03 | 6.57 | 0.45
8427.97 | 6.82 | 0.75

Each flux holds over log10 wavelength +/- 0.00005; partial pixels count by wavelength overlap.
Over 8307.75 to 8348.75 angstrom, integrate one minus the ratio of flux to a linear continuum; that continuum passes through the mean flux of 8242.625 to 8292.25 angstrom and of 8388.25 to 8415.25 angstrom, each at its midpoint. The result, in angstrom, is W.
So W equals -0.5 angstrom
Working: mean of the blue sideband 7.09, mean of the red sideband 6.46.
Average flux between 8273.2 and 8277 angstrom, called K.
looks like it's 7.18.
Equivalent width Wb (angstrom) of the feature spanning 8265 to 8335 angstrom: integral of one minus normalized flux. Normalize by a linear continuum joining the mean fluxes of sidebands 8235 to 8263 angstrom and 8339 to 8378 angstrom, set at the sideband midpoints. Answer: 1.7 angstrom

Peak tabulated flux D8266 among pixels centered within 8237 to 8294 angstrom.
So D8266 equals 9.08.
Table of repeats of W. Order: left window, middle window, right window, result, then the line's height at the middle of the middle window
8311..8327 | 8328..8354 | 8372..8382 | 0.3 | 7.07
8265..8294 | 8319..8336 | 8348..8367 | 0.6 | 7.08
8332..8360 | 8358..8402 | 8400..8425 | -1.9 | 6.69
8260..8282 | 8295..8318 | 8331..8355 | 0.6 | 7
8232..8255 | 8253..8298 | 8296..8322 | -0.2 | 7.01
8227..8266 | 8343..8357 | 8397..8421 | -0.9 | 6.6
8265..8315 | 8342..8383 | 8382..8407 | -2.5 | 6.74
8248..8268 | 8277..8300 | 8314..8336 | -0.2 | 7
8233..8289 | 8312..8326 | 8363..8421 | 0.3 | 6.94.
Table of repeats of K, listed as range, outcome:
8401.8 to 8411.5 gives 6.48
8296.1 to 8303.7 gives 6.83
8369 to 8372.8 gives 7.41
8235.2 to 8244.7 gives 7.05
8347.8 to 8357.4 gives 6.95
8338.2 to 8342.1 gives 7.11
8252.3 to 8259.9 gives 7.2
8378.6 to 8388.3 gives 7.06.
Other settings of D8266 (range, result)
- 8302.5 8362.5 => 7.81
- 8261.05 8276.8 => 7.66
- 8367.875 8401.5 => 8.61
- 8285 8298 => 7.84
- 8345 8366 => 8.19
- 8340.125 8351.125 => 7.6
